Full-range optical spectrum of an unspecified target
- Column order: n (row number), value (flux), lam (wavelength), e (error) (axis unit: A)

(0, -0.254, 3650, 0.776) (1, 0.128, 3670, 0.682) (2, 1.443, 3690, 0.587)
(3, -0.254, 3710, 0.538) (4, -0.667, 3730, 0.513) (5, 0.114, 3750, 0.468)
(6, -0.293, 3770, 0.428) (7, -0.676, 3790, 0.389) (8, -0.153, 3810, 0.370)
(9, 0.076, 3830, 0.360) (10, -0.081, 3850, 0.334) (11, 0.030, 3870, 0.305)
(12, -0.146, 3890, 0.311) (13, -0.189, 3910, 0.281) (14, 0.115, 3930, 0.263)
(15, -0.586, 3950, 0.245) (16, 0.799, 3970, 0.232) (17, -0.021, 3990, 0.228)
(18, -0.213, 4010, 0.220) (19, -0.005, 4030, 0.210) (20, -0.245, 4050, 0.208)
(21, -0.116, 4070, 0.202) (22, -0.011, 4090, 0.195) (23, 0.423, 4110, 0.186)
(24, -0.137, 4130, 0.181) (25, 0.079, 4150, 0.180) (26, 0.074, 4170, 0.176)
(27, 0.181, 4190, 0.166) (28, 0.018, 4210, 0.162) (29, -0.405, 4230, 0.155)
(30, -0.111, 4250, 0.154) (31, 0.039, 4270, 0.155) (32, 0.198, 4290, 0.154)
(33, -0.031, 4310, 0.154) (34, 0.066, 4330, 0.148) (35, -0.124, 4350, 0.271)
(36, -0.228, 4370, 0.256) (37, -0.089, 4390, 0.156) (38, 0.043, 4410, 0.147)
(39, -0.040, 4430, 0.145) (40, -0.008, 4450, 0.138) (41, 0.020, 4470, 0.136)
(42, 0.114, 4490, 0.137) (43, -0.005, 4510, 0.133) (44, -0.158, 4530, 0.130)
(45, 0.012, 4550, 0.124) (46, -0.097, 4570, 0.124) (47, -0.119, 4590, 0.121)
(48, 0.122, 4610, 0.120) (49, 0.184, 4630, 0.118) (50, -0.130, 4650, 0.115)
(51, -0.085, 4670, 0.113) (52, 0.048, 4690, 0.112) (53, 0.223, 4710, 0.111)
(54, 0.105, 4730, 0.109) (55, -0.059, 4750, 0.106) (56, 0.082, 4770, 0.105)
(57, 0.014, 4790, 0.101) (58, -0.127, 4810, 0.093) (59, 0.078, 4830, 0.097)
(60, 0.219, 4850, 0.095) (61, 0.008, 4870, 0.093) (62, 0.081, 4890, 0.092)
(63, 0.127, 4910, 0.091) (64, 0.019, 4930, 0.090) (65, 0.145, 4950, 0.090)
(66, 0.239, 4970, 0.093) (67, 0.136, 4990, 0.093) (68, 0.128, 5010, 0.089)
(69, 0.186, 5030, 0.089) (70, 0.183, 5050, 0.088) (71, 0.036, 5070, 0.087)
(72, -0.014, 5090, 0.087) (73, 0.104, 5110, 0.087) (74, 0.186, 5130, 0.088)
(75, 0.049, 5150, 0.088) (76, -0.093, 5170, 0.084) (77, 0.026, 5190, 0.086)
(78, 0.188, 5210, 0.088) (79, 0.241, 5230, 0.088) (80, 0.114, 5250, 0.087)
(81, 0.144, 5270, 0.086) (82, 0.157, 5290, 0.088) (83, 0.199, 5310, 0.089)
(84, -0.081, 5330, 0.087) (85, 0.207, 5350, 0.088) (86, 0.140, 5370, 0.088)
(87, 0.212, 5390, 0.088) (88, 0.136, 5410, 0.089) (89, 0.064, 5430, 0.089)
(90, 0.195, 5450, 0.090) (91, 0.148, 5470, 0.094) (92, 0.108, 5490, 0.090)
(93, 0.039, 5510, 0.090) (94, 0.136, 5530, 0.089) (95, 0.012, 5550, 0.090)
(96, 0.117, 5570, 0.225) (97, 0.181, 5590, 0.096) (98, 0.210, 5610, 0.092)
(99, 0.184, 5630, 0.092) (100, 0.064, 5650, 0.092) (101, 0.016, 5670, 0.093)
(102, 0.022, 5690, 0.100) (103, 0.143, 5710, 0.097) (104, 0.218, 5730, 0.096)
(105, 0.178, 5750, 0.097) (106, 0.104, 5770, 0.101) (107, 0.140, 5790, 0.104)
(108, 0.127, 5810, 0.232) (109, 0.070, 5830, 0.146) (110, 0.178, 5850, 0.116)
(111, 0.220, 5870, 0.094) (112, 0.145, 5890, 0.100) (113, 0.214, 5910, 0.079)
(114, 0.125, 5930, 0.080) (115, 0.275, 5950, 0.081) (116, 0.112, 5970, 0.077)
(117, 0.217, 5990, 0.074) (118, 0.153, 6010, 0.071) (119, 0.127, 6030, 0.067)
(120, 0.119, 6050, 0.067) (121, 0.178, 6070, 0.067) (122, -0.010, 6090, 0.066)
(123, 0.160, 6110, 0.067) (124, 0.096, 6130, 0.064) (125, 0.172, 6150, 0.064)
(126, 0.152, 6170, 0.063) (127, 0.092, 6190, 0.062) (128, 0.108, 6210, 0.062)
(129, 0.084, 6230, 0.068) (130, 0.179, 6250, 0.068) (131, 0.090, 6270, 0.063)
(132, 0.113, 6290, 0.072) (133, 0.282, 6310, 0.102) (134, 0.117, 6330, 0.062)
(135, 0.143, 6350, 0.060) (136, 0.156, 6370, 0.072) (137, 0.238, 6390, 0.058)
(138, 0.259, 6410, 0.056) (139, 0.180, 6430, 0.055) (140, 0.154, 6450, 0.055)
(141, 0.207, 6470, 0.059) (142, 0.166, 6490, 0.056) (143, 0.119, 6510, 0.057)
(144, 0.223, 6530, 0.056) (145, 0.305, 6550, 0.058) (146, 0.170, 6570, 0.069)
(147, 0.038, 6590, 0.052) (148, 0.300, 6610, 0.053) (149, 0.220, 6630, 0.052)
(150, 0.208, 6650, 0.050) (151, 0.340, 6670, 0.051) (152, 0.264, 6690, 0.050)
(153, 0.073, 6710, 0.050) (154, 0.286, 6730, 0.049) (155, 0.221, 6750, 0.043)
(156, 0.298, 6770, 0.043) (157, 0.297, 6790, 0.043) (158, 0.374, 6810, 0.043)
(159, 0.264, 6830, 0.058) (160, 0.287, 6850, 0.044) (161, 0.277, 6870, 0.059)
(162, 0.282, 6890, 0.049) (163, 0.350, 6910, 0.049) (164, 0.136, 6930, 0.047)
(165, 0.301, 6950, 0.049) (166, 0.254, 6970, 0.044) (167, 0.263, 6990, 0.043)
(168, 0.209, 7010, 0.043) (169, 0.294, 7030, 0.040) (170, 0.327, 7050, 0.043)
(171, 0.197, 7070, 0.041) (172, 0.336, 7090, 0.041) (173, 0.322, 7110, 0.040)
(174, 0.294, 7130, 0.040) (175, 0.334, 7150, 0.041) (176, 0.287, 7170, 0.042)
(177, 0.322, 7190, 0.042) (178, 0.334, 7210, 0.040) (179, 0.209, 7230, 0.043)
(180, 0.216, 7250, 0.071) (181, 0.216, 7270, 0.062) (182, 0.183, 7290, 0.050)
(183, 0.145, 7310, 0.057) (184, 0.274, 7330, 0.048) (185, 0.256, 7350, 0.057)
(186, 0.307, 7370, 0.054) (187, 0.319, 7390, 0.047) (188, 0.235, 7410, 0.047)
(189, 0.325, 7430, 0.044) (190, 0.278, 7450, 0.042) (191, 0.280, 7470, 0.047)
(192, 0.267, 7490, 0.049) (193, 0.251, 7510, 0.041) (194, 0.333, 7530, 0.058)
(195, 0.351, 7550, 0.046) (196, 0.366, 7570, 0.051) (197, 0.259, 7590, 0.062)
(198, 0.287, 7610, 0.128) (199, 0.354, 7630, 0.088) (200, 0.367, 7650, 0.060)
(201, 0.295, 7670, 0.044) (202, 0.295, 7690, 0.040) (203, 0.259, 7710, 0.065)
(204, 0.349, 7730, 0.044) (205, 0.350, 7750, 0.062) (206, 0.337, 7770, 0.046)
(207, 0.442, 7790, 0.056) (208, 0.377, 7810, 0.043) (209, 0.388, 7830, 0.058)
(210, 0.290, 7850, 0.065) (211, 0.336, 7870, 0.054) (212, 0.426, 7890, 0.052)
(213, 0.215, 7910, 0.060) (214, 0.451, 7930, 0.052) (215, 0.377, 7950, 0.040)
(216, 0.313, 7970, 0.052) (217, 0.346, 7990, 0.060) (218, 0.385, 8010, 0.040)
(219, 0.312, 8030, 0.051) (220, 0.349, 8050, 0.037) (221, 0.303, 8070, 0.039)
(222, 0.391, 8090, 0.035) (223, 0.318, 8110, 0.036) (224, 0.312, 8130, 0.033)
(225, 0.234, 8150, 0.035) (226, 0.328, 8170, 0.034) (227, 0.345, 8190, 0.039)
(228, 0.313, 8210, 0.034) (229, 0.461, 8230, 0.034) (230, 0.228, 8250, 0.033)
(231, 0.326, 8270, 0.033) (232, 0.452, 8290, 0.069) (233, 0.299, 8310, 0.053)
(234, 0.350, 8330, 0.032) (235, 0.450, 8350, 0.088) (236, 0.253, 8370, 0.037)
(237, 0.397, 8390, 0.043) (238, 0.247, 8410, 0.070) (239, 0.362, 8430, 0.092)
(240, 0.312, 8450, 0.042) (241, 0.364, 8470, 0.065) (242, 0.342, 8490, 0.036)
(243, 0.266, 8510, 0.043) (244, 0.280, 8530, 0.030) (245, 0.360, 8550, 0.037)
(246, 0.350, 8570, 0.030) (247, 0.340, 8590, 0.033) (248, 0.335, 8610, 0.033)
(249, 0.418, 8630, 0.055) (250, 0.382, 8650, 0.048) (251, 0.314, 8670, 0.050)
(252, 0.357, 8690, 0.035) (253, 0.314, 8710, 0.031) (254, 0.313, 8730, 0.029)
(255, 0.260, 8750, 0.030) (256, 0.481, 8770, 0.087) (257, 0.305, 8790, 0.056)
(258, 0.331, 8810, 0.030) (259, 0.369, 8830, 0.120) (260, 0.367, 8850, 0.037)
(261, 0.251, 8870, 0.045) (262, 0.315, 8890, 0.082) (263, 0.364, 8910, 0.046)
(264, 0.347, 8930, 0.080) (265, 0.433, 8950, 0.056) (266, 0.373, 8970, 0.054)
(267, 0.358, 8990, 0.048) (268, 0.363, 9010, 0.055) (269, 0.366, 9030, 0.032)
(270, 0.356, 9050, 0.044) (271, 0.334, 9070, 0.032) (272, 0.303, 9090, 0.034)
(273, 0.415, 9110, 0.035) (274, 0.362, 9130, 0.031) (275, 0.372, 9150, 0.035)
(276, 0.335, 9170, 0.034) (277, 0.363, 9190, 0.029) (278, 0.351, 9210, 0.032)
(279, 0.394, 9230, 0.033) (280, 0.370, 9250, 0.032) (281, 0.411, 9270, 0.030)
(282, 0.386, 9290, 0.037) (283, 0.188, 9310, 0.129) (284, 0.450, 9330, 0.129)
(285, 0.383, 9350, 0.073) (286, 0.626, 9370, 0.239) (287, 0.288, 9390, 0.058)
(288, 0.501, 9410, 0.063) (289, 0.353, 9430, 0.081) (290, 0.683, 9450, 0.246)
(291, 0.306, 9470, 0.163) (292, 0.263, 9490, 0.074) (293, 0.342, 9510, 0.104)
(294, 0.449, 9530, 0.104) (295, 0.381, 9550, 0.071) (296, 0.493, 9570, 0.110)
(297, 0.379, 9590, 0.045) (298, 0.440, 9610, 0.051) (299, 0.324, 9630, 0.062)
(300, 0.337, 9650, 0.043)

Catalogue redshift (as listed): 0.69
